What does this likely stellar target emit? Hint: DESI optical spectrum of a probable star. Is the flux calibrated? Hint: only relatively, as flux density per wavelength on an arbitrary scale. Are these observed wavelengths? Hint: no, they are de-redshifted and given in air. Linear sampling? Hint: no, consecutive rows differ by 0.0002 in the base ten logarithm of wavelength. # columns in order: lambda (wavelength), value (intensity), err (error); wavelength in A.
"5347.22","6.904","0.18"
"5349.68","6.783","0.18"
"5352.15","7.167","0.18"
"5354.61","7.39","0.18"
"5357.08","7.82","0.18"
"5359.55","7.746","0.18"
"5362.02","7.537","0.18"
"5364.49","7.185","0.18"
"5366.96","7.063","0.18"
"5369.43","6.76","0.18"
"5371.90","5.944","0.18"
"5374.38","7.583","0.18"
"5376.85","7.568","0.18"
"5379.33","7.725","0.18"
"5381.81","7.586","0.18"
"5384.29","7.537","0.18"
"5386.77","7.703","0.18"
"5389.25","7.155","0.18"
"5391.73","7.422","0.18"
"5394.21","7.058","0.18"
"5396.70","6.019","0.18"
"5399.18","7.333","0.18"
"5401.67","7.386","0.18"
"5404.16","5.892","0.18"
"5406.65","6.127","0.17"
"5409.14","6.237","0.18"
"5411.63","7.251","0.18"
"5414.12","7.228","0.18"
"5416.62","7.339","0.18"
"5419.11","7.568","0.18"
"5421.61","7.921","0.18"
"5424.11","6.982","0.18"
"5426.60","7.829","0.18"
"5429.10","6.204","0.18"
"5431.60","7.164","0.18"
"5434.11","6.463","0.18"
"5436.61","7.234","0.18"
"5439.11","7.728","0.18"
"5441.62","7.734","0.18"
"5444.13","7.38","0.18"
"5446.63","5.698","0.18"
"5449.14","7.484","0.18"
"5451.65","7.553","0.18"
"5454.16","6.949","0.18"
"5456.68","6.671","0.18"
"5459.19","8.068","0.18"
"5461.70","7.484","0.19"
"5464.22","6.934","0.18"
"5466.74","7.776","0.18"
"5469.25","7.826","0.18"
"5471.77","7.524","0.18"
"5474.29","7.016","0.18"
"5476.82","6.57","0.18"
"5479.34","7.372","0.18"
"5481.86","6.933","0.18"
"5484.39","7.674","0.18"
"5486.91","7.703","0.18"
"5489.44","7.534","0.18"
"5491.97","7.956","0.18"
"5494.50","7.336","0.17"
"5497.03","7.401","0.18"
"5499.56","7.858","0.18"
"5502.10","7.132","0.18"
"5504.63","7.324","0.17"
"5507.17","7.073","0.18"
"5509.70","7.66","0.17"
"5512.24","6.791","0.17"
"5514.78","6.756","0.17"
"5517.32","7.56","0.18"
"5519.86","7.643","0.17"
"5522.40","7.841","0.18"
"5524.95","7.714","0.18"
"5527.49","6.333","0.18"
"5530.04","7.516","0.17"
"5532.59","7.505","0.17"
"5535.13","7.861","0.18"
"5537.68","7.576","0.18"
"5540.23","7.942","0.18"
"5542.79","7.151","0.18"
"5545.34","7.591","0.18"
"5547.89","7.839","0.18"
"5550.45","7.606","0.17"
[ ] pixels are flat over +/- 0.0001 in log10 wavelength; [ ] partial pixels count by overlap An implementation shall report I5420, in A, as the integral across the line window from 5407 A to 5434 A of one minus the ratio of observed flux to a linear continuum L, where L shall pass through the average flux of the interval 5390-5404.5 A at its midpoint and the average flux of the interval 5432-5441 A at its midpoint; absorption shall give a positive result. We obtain -0.1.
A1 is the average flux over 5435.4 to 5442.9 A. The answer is 7.56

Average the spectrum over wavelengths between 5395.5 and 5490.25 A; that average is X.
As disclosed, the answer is 7.15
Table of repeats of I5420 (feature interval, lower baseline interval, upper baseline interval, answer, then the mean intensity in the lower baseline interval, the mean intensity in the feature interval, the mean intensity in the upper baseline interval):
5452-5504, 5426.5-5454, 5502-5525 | -1.19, 7.1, 7.39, 7.34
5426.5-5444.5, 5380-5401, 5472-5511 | 0.32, 7.24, 7.17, 7.37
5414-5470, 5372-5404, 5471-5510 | 0.32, 7.24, 7.27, 7.37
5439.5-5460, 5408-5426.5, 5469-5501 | 0.40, 7.26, 7.19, 7.42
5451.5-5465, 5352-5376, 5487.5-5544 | 0.16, 7.23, 7.26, 7.43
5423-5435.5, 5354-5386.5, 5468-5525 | 0.74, 7.35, 6.93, 7.39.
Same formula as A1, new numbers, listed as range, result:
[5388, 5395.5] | 7.21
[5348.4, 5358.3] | 7.29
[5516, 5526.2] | 7.68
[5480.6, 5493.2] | 7.56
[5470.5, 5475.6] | 7.25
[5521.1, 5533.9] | 7.39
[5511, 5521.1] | 7.19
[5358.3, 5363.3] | 7.63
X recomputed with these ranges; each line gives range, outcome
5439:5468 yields 7.27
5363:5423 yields 7.11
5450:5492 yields 7.37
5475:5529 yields 7.34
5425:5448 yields 7.05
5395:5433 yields 6.96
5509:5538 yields 7.39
